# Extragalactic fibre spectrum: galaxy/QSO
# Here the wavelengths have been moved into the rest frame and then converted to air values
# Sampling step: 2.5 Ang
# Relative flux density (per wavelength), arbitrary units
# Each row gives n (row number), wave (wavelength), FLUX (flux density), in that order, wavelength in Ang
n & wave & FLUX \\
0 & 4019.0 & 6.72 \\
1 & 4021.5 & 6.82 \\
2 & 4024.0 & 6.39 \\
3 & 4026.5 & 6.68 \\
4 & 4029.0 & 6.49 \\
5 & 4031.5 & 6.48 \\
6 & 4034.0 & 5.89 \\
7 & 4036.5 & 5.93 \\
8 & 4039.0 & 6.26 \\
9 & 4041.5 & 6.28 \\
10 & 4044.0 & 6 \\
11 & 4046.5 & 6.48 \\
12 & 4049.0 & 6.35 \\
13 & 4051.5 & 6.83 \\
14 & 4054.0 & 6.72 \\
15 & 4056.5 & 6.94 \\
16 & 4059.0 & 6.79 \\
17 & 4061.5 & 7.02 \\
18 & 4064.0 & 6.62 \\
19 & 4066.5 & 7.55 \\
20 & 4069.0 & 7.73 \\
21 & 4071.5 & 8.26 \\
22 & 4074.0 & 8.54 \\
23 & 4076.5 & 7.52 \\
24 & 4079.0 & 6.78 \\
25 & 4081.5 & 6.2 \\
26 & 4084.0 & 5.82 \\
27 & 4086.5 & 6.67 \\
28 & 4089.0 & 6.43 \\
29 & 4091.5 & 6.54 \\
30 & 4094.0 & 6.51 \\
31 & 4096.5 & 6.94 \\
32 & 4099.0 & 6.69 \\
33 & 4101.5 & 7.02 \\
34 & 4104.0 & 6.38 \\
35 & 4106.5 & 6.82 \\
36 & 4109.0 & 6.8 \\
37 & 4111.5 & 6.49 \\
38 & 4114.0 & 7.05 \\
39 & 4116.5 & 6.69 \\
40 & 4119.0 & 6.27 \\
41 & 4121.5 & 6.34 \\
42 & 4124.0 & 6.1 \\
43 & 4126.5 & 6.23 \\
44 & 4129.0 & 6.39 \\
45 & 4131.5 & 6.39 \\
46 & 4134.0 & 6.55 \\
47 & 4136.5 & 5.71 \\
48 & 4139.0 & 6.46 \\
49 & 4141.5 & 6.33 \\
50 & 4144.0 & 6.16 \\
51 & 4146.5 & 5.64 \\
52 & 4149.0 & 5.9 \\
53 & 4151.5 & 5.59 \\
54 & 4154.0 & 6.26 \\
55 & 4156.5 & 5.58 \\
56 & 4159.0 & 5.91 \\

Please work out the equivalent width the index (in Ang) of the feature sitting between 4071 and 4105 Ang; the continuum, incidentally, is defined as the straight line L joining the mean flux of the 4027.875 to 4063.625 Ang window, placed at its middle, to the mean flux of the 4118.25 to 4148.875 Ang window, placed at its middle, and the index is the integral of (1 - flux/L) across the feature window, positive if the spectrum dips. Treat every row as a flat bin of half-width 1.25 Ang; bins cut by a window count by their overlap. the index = -2.75 Ang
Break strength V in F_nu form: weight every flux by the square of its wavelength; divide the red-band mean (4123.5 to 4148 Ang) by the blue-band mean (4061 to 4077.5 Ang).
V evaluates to 0.84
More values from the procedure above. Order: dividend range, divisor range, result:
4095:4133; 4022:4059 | 1.06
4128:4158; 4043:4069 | 0.93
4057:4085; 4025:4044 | 1.16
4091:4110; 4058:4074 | 0.92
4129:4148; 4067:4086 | 0.88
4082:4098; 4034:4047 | 1.08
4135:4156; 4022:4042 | 1.00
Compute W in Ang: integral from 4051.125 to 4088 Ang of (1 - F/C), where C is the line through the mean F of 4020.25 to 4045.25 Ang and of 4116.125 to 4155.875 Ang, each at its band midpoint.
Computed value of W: -4.7 Ang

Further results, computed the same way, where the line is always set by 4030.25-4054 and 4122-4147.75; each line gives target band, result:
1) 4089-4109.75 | -1.5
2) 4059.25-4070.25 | -1.6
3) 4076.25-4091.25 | -0.6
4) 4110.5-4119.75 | -0.6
